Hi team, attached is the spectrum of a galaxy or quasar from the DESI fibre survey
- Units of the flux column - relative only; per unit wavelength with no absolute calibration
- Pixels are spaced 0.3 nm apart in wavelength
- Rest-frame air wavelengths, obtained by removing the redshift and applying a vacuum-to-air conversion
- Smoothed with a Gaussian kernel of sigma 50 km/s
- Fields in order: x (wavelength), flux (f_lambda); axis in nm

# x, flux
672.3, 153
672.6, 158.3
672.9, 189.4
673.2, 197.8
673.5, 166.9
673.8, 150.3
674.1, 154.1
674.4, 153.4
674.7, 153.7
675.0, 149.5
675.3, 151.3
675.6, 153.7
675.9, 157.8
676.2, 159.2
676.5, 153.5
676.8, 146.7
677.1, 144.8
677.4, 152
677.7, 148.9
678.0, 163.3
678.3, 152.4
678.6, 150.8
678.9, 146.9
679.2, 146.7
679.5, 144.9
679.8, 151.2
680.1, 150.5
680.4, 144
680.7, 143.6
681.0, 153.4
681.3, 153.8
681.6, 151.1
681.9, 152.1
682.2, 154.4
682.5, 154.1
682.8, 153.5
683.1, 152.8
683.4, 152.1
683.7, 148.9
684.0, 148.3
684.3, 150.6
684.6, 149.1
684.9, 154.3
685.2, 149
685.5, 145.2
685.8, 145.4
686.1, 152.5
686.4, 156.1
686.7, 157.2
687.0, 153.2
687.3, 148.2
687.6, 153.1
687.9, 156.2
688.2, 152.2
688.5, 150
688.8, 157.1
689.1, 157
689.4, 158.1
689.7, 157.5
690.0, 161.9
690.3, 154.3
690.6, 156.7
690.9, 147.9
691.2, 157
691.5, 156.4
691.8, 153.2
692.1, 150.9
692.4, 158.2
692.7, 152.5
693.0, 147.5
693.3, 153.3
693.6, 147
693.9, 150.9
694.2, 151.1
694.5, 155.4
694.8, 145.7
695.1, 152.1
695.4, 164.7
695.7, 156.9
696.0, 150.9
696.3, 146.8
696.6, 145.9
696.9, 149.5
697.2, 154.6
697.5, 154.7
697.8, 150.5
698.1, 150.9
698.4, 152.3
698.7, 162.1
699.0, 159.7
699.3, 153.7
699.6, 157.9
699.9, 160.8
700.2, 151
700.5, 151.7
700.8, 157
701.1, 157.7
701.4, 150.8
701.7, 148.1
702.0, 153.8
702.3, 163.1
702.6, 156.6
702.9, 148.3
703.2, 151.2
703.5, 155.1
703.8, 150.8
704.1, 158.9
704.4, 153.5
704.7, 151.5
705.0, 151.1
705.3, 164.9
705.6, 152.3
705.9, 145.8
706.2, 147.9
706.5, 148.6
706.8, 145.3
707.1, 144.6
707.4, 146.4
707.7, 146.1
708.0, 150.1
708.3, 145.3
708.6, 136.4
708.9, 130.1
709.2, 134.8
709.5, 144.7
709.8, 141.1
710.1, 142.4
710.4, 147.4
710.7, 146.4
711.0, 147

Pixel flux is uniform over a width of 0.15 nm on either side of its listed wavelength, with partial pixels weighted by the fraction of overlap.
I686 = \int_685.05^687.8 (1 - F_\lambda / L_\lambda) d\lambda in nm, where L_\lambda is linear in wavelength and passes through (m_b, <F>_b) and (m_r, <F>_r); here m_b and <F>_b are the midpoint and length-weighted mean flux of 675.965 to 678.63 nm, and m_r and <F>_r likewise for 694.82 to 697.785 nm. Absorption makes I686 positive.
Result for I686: 0.02 nm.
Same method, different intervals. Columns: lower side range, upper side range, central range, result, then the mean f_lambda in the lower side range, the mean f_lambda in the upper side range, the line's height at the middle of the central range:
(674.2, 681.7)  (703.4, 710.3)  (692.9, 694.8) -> -0.020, 151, 147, 149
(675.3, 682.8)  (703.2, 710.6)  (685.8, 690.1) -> -0.131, 151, 147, 150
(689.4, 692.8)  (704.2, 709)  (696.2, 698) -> 0.023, 155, 148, 152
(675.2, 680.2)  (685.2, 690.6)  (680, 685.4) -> 0.063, 151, 154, 153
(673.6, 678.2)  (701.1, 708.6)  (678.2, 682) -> 0.085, 153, 151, 153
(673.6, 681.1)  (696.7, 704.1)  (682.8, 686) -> 0.049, 151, 154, 152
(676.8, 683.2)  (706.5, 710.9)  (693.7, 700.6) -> -0.343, 151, 143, 146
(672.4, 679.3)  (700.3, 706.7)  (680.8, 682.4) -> 0.033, 157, 153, 156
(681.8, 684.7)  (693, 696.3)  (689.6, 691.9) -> -0.054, 152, 152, 152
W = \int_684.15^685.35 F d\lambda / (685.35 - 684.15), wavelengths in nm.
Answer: 151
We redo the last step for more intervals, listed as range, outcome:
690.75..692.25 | 153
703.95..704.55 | 156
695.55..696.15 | 154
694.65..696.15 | 154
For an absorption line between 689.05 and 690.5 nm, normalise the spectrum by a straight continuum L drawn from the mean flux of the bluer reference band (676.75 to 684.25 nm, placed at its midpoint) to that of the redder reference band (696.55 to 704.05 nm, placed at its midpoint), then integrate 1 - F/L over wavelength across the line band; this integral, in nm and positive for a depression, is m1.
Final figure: -0.05 nm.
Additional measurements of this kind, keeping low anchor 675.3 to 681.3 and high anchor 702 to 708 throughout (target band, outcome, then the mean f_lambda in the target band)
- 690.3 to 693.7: -0.04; 153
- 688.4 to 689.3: -0.02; 155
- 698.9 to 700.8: -0.05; 156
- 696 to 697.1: 0.02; 148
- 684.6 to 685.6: 0.01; 150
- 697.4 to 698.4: 0.00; 152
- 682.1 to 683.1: -0.02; 154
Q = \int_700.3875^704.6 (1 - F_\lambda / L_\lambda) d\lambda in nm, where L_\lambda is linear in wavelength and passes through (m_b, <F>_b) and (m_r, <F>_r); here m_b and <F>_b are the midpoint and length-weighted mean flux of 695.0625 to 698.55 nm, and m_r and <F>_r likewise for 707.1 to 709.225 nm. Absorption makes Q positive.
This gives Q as -0.20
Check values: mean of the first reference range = 152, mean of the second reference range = 142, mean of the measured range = 154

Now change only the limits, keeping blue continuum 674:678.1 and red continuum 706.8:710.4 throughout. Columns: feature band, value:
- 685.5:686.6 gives -0.01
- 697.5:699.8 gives -0.16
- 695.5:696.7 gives -0.04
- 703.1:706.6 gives -0.22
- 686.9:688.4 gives -0.03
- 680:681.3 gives 0.02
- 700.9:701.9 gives -0.05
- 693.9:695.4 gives -0.06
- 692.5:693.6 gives -0.03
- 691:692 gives -0.05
